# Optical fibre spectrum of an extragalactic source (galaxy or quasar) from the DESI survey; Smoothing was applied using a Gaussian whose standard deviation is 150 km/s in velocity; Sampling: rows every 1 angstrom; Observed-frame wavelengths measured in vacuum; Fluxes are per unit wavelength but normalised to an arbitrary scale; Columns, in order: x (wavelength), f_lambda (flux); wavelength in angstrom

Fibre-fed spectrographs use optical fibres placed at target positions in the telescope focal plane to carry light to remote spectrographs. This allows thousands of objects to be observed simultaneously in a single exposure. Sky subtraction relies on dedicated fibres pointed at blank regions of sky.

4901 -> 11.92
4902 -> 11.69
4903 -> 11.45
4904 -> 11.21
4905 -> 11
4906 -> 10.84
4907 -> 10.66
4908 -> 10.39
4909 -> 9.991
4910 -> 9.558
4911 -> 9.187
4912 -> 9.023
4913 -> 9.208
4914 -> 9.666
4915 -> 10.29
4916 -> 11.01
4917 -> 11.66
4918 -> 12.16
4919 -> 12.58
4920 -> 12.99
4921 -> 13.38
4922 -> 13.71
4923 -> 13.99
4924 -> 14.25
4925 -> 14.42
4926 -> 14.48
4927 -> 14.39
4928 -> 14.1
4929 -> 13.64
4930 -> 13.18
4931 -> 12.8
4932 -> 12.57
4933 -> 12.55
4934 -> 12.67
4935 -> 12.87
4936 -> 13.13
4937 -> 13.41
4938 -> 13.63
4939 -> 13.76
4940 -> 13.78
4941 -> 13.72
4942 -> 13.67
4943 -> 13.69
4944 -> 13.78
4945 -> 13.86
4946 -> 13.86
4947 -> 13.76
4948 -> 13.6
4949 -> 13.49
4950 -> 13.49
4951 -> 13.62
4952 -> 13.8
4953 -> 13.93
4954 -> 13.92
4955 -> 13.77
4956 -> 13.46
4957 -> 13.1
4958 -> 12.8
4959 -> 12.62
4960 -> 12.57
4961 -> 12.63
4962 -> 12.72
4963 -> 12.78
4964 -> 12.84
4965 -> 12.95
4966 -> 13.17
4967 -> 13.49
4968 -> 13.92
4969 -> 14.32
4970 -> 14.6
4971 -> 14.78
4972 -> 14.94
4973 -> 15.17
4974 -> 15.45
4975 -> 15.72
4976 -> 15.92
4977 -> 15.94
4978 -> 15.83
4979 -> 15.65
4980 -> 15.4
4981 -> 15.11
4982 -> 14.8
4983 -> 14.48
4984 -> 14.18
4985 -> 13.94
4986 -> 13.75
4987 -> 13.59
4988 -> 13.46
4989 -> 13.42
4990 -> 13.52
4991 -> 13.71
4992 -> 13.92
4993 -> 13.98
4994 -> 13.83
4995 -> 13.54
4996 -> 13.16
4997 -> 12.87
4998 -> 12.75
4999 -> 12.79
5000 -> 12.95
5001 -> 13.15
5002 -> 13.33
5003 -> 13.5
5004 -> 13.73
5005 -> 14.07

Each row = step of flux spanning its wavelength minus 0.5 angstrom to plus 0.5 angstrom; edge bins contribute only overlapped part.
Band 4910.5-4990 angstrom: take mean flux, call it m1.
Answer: 13.5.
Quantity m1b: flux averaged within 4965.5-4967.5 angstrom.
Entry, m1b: 13.3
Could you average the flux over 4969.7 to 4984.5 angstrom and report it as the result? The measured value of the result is 15.2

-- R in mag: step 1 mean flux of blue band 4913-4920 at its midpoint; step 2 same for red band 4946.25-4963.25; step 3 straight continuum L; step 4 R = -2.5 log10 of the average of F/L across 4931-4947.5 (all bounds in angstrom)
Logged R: -0.08 mag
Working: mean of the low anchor 11.2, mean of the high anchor 13.3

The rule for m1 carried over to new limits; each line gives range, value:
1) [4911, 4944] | 12.8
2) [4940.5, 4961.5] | 13.5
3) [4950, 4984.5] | 14.1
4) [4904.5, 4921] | 10.7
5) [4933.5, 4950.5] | 13.5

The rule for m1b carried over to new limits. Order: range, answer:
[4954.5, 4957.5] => 13.4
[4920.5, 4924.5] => 13.8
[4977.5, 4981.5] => 15.5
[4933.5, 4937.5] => 13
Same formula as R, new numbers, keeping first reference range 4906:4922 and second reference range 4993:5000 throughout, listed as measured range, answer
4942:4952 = -0.16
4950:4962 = -0.10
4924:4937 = -0.18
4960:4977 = -0.14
